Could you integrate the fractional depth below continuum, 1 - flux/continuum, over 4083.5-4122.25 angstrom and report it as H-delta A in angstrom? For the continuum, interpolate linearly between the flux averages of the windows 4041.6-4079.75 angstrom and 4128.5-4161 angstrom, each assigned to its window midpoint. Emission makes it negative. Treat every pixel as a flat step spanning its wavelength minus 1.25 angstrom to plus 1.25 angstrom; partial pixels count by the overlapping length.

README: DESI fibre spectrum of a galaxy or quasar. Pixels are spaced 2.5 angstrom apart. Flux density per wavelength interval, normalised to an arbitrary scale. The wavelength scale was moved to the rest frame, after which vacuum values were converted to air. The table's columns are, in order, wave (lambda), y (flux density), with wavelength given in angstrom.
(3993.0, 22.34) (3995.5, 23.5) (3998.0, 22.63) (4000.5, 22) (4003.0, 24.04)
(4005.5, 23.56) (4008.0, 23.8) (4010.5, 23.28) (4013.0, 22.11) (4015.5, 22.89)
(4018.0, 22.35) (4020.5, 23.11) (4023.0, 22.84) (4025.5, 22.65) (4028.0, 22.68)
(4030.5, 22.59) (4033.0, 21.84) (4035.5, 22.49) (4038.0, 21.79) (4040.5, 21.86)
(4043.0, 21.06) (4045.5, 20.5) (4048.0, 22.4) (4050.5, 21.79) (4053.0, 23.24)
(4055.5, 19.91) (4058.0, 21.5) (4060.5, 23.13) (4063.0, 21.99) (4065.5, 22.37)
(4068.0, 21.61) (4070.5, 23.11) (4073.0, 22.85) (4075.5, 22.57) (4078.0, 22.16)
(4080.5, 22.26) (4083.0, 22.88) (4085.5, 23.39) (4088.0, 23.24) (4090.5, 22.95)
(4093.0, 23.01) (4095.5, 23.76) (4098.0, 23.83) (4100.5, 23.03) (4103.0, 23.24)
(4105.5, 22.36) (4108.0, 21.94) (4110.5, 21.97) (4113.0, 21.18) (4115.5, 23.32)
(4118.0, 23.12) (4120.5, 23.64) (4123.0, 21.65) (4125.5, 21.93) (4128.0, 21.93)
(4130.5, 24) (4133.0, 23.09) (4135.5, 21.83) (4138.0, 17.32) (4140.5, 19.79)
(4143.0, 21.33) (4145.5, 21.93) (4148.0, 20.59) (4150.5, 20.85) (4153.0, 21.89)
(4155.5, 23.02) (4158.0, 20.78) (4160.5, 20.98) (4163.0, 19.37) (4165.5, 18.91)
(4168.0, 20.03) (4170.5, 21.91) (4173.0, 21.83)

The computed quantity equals -2.19 angstrom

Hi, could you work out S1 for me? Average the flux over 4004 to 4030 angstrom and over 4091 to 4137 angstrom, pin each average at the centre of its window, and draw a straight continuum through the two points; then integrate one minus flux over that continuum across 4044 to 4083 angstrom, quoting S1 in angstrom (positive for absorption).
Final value 1.2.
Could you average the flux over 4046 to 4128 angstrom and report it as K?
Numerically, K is 22.5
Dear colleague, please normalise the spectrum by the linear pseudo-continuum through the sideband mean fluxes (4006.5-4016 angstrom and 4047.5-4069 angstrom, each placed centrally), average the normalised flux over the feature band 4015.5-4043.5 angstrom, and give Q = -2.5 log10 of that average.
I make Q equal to 0.01 mag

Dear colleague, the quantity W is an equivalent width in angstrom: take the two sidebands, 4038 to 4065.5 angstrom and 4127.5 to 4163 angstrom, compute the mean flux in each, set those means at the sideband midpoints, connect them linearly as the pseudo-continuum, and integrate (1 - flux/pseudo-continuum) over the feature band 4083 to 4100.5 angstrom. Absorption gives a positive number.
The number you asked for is -1.41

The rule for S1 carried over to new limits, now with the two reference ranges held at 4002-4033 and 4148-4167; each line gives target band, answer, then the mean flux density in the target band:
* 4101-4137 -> -1.9 angstrom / 22.5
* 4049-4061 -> 0.3 angstrom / 21.8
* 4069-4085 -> -0.5 angstrom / 22.7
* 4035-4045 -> 0.4 angstrom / 21.7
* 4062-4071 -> 0.0 angstrom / 22.2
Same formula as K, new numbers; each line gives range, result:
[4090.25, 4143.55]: 22.3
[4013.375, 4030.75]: 22.7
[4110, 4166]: 21.5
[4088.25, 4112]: 22.9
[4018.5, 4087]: 22.2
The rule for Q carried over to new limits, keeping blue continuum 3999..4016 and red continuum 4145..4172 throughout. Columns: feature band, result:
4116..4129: -0.05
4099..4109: -0.05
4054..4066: 0.03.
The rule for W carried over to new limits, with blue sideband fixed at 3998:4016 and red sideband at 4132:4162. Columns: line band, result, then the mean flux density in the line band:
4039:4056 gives 0.67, 21.6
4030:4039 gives 0.21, 22.2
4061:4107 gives -1.75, 22.8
